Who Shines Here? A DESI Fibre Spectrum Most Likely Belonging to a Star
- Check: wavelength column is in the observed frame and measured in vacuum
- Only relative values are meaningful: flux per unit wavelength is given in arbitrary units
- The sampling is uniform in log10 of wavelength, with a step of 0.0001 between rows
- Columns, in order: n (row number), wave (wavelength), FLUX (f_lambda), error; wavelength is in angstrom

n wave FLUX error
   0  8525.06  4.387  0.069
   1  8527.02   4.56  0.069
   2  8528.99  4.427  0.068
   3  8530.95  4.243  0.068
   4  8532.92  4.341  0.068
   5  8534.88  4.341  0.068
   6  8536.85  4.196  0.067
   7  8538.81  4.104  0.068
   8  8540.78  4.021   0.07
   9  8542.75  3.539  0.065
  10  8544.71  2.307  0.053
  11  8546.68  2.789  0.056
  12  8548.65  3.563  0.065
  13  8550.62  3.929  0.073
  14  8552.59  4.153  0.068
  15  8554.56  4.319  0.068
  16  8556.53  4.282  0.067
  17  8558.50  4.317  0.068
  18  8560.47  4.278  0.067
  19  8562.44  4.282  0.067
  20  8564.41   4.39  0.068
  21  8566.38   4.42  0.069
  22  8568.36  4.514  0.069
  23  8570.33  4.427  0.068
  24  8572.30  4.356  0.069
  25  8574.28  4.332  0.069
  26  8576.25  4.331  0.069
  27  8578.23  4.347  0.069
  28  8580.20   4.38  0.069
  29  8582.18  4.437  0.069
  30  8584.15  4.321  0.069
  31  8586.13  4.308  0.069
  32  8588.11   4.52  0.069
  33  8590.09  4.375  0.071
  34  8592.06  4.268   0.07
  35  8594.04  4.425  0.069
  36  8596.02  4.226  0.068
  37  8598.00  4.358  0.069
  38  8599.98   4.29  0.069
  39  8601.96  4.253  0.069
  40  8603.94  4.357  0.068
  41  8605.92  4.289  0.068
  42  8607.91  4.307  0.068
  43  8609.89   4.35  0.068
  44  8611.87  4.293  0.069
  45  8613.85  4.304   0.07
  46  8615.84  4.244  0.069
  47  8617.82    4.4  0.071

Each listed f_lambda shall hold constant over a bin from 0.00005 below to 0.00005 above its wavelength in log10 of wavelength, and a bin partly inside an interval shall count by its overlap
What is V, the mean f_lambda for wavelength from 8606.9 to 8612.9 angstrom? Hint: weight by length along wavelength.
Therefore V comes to 4.32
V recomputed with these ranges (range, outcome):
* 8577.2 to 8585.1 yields 4.37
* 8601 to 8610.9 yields 4.31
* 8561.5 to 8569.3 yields 4.4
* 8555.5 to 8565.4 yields 4.31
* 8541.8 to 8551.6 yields 3.22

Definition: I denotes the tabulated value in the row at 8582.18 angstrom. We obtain 4.437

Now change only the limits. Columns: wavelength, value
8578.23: 4.347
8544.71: 2.307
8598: 4.358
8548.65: 3.563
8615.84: 4.244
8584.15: 4.321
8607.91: 4.307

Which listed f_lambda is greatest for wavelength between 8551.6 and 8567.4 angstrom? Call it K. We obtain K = 4.42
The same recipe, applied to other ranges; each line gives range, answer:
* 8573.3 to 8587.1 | 4.437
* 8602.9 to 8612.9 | 4.357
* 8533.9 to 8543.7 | 4.341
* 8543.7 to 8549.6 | 3.563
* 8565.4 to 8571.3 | 4.514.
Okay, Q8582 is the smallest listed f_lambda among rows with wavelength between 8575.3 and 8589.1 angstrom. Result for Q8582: 4.308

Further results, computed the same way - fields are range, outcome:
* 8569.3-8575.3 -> 4.332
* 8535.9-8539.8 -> 4.104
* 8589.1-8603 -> 4.226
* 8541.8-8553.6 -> 2.307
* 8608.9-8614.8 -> 4.293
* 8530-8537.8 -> 4.196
